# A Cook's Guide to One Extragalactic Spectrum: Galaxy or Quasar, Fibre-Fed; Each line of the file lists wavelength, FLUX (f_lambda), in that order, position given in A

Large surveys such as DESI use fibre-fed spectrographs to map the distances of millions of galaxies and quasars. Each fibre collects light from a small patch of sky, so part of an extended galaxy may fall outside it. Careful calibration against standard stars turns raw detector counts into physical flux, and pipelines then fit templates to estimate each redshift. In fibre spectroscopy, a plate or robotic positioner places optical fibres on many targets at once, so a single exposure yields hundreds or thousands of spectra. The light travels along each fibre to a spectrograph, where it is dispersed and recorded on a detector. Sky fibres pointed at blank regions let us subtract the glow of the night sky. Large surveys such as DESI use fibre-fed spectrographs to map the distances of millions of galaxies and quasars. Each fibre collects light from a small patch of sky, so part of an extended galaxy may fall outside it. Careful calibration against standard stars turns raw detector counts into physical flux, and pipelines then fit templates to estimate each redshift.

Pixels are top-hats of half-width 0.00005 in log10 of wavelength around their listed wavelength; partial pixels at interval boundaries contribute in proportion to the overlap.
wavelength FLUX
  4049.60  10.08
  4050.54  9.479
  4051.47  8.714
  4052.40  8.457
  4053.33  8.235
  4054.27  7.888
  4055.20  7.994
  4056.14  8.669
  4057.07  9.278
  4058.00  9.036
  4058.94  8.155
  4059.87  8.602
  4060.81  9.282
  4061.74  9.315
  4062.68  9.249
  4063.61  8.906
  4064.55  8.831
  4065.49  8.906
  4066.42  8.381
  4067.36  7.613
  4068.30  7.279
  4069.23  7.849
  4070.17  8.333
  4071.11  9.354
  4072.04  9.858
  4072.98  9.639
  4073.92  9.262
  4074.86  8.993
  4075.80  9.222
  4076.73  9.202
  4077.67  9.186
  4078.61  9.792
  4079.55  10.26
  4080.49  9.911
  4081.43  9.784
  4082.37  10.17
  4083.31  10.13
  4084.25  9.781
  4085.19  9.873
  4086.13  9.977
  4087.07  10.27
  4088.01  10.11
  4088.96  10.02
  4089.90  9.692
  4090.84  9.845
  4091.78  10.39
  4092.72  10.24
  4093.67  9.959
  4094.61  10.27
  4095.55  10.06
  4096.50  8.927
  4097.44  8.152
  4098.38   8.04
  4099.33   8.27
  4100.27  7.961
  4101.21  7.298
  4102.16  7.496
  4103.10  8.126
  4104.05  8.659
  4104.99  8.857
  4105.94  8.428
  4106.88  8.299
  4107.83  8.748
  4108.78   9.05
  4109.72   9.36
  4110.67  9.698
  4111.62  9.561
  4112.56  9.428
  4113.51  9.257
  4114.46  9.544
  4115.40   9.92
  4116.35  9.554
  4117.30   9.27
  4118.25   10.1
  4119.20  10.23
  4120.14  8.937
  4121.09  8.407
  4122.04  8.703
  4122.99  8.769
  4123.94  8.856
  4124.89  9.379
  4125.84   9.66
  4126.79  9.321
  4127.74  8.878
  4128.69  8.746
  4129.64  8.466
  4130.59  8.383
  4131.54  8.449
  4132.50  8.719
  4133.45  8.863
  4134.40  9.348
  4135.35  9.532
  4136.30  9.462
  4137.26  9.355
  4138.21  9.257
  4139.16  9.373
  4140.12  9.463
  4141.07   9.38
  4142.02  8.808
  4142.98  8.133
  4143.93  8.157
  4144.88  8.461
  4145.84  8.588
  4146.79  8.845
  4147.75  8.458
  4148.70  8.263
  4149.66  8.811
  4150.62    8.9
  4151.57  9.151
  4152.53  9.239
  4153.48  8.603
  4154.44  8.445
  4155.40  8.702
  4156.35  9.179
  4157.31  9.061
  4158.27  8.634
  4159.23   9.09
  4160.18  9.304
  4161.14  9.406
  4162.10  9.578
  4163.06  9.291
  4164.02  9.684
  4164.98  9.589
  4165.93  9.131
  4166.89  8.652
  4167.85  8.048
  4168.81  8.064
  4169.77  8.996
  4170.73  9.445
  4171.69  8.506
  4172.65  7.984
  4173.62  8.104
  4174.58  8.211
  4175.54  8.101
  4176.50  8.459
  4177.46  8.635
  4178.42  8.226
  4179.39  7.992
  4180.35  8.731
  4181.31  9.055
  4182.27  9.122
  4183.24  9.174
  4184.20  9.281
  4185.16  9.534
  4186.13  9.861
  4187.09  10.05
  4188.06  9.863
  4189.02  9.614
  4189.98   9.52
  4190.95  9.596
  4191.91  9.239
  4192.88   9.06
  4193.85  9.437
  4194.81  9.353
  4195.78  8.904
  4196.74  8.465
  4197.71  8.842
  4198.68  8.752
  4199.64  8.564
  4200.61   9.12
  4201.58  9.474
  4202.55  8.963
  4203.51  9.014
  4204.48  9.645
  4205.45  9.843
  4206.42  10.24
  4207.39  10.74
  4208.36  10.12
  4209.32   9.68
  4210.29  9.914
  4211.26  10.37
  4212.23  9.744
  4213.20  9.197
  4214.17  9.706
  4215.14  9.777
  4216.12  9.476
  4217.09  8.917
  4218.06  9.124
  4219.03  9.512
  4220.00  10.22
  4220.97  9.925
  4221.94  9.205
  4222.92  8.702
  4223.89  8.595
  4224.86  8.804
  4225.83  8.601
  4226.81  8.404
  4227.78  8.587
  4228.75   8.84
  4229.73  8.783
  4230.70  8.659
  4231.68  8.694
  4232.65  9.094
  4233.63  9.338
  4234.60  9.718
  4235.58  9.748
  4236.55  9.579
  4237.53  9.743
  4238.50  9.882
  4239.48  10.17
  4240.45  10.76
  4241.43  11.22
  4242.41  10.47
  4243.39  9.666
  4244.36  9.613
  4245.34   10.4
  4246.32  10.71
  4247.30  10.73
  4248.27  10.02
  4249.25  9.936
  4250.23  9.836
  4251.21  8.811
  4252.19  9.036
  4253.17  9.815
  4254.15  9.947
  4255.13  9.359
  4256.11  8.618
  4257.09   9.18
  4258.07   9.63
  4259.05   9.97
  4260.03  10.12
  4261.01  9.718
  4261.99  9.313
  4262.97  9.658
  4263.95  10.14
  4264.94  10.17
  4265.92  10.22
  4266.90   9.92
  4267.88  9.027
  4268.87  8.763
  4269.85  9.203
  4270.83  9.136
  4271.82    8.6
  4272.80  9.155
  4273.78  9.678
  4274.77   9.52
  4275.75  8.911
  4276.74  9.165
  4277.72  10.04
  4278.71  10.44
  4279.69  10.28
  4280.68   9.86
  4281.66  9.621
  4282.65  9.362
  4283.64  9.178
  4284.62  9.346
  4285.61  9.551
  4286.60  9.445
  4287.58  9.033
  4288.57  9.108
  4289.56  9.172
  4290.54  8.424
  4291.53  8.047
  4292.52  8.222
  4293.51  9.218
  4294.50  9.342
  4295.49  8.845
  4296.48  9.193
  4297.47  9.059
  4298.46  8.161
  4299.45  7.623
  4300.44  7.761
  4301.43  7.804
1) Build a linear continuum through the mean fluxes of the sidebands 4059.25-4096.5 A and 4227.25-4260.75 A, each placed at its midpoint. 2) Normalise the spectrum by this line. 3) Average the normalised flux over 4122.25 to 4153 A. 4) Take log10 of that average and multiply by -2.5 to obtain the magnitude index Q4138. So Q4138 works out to 0.07 mag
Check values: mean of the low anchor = 9.42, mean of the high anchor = 9.67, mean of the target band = 8.92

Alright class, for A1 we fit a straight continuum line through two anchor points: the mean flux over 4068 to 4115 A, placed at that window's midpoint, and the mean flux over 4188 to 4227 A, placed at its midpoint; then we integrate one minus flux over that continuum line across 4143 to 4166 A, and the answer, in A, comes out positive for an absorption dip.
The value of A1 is 1.0 A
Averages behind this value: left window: 9.25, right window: 9.37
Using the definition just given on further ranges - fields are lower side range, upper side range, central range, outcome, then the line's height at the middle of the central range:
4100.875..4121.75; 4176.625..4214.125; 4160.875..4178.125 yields 0.9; 9.24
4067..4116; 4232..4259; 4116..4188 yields 3.9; 9.45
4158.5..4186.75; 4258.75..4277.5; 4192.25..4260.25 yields -2.0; 9.23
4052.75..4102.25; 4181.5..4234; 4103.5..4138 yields 0.3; 9.19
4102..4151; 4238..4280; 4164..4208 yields 1.3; 9.32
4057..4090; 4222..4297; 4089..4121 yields 0.5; 9.29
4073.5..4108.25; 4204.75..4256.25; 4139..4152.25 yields 0.9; 9.41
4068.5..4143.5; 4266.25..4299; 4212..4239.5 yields -0.1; 9.21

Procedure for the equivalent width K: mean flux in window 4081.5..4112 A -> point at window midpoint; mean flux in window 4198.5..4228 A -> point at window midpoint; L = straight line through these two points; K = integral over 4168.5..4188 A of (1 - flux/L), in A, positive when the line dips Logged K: 1.1 A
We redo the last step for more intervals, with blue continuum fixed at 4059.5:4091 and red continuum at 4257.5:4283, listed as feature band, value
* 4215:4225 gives 0.2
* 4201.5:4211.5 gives -0.3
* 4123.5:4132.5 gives 0.5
